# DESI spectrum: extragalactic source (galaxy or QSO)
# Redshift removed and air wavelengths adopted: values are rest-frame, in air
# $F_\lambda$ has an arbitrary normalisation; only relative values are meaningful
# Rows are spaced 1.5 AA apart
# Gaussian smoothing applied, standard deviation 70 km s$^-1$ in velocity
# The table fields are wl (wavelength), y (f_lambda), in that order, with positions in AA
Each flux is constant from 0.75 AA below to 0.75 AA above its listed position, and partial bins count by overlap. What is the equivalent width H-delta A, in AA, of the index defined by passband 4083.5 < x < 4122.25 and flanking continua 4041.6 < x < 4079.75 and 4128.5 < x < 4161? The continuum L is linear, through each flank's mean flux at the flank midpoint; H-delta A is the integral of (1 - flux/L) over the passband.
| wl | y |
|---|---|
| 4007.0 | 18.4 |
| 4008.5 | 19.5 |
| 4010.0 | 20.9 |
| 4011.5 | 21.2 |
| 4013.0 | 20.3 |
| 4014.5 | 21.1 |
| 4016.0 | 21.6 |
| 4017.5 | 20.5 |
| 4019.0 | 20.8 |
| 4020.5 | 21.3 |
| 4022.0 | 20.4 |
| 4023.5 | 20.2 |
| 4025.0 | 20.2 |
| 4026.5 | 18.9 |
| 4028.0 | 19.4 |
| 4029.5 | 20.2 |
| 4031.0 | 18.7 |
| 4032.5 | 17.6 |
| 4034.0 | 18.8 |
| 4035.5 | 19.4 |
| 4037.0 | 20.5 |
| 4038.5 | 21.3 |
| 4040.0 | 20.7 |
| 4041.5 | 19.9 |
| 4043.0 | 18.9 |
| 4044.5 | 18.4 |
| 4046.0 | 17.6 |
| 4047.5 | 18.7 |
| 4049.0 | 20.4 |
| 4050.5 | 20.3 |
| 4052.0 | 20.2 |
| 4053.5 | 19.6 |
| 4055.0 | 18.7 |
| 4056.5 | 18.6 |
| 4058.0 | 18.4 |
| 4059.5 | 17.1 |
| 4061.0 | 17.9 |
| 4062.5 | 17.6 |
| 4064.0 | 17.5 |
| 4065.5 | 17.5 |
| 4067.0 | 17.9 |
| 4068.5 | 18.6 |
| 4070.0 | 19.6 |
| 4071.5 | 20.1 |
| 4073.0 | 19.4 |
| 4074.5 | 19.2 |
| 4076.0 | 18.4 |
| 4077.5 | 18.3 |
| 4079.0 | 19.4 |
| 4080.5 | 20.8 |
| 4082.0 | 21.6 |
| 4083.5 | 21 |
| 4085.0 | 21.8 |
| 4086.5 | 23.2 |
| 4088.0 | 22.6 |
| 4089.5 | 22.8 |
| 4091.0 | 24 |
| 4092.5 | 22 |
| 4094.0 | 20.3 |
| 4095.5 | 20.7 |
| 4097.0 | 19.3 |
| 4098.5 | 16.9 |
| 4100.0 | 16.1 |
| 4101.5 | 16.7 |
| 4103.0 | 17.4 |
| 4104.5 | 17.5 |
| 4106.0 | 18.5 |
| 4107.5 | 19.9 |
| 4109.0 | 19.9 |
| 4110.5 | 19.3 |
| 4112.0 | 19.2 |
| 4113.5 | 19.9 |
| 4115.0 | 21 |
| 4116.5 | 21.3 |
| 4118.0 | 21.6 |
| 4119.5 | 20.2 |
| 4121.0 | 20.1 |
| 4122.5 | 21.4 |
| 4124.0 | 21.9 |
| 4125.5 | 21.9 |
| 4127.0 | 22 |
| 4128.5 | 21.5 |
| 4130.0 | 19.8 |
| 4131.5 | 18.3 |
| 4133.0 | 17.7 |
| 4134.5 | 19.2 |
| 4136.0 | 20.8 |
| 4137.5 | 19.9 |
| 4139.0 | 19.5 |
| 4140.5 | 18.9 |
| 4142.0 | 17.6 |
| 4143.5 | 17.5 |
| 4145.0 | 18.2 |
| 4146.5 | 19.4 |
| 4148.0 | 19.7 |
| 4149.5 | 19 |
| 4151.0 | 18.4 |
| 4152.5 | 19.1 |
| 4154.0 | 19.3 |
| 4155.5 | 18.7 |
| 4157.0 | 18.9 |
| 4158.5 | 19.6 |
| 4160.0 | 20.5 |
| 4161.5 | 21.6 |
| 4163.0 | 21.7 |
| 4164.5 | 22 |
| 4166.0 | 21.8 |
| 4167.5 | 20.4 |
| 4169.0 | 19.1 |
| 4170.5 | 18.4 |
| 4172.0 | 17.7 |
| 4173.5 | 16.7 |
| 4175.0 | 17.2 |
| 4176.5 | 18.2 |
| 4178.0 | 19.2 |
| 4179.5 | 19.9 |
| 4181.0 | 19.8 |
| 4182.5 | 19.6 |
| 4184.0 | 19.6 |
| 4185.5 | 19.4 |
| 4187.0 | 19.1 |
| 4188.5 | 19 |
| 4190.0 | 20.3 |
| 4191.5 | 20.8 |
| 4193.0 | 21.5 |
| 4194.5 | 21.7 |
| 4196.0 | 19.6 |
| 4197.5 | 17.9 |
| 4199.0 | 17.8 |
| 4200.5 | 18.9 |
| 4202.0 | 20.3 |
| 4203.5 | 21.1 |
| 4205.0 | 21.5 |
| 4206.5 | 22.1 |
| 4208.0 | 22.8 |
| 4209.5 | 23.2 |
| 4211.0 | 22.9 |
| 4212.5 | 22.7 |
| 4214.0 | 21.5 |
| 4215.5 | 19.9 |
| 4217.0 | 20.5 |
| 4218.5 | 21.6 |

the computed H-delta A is -2.4 AA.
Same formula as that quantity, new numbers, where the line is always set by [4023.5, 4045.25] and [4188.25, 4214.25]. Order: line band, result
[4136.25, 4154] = 1.32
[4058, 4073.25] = 1.15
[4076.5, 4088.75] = -0.69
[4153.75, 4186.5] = 1.78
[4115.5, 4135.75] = -0.28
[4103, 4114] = 0.60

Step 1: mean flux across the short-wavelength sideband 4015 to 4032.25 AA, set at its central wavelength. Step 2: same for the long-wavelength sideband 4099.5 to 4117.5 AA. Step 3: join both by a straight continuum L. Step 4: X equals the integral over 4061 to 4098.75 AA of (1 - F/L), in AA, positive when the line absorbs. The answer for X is -1.3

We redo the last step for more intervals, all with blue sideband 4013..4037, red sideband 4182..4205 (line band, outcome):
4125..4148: 0.48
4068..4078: 0.41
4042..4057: 0.59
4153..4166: -0.32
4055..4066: 1.14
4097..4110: 1.26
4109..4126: -0.65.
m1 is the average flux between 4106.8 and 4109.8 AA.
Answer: 19.9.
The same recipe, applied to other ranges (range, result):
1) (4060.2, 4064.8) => 17.7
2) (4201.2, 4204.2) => 20.7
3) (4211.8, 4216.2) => 21.4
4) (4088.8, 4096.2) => 22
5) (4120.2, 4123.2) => 20.7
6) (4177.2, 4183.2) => 19.6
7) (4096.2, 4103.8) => 17.3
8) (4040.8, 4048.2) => 18.7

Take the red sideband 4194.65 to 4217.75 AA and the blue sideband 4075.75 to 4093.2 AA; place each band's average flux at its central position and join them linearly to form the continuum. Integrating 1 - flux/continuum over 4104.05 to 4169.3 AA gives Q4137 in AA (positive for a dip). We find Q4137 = 4.0 AA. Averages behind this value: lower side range 21.4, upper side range 20.9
